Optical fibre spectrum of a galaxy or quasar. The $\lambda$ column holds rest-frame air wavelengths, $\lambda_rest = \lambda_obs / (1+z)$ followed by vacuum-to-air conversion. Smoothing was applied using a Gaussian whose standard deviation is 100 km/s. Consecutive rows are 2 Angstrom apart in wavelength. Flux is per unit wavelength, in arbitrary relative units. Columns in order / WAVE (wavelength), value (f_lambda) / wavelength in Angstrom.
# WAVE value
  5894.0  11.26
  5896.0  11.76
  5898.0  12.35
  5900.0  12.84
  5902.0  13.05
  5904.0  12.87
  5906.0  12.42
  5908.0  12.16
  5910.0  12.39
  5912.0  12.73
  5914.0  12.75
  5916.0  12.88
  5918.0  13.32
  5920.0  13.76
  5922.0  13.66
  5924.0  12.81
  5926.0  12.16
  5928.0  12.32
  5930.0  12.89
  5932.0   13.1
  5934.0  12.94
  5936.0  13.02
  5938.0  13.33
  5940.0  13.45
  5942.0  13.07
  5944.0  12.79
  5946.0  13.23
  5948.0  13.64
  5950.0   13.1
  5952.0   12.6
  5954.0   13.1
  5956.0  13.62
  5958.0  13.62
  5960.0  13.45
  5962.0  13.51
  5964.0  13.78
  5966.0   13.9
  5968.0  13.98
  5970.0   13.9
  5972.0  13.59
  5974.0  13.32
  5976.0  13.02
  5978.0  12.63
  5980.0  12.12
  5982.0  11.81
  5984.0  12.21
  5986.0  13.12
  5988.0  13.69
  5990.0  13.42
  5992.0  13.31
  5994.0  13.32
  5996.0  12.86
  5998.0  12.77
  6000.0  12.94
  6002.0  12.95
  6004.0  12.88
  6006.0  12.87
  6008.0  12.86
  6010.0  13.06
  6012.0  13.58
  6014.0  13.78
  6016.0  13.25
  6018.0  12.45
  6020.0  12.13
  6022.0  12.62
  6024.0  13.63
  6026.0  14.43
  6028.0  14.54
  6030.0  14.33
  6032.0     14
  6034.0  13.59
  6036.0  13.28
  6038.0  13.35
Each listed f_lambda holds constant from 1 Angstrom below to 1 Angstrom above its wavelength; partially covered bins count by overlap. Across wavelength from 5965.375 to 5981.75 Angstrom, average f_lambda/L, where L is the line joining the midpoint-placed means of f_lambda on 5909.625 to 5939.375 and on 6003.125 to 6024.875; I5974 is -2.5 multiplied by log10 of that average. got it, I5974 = -0.02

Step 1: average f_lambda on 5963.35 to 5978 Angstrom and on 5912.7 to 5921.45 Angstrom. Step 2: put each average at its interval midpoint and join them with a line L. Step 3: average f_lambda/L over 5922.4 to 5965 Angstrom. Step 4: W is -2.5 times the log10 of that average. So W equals 0.02 mag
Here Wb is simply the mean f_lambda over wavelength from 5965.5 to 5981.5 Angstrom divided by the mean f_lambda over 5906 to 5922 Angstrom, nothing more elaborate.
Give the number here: 1.0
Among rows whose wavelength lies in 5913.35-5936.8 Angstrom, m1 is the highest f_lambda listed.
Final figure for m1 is 13.76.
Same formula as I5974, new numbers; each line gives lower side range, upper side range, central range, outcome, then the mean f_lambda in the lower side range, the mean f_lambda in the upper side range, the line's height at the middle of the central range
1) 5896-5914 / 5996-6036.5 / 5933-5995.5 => -0.02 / 12.6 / 13.3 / 12.9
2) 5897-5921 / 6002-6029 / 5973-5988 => 0.03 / 12.8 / 13.2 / 13.1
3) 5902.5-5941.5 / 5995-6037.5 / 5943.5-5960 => -0.02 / 12.9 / 13.3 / 13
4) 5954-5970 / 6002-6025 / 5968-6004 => 0.03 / 13.7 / 13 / 13.4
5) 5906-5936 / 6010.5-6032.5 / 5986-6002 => 0.01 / 12.8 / 13.5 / 13.3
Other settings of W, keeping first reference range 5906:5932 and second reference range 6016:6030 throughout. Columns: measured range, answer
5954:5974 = -0.05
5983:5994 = 0.00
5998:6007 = 0.03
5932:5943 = -0.02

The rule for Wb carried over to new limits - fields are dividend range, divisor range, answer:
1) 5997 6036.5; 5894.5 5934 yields 1.04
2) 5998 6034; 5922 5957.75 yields 1.02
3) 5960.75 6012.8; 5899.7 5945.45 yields 1.02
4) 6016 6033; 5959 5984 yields 1.02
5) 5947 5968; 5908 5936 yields 1.04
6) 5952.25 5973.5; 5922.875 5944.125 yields 1.05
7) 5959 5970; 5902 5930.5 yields 1.07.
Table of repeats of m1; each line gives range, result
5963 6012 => 13.98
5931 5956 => 13.64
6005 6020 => 13.78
